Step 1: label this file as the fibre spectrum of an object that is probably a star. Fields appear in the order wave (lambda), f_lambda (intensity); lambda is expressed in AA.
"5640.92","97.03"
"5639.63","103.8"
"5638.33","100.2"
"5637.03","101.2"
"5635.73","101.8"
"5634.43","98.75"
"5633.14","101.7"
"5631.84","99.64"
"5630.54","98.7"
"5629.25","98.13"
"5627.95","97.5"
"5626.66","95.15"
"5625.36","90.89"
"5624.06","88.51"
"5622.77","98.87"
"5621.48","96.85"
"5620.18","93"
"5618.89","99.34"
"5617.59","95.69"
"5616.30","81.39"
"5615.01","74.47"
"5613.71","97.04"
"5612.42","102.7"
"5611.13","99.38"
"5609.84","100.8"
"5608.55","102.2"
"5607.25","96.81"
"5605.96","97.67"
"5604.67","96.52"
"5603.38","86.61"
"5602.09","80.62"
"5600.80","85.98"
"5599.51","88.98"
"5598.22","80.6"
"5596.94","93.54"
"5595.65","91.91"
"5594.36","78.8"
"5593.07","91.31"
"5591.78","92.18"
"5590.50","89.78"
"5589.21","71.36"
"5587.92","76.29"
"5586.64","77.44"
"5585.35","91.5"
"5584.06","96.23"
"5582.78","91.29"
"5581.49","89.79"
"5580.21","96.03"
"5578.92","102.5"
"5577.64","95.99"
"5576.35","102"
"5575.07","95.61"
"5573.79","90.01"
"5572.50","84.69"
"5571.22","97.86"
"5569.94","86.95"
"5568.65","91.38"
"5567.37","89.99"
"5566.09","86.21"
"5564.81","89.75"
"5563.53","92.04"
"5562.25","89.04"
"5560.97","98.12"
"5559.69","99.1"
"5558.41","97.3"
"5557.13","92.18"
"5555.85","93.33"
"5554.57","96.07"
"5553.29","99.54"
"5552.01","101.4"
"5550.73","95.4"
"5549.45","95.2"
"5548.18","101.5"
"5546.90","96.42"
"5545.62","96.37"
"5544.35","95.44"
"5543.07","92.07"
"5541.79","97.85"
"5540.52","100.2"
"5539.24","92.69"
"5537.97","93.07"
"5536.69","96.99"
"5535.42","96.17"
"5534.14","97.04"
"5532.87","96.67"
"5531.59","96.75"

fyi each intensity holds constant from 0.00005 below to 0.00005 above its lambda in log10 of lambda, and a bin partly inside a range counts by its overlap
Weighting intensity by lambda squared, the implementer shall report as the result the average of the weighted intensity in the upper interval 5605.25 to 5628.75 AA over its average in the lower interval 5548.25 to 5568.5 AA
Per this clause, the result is 1.03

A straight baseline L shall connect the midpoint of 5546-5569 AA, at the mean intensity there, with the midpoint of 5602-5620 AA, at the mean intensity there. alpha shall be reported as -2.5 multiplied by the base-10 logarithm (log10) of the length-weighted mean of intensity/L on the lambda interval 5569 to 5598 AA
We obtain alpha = 0.052 mag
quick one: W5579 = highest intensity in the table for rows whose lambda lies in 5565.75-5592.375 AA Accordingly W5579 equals 102.5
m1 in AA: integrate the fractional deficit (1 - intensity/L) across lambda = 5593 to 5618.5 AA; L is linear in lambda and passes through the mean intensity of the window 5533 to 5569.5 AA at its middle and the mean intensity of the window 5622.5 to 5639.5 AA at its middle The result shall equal 1.5 AA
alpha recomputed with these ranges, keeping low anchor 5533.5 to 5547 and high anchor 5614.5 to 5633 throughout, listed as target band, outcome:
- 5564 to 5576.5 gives 0.047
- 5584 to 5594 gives 0.118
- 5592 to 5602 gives 0.088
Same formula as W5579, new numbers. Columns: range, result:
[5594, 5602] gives 93.54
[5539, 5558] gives 101.5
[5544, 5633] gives 102.7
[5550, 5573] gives 101.4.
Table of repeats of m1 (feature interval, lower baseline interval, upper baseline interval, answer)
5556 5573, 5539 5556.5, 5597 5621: 0.6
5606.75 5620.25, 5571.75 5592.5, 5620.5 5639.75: 0.0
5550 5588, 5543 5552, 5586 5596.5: -1.2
